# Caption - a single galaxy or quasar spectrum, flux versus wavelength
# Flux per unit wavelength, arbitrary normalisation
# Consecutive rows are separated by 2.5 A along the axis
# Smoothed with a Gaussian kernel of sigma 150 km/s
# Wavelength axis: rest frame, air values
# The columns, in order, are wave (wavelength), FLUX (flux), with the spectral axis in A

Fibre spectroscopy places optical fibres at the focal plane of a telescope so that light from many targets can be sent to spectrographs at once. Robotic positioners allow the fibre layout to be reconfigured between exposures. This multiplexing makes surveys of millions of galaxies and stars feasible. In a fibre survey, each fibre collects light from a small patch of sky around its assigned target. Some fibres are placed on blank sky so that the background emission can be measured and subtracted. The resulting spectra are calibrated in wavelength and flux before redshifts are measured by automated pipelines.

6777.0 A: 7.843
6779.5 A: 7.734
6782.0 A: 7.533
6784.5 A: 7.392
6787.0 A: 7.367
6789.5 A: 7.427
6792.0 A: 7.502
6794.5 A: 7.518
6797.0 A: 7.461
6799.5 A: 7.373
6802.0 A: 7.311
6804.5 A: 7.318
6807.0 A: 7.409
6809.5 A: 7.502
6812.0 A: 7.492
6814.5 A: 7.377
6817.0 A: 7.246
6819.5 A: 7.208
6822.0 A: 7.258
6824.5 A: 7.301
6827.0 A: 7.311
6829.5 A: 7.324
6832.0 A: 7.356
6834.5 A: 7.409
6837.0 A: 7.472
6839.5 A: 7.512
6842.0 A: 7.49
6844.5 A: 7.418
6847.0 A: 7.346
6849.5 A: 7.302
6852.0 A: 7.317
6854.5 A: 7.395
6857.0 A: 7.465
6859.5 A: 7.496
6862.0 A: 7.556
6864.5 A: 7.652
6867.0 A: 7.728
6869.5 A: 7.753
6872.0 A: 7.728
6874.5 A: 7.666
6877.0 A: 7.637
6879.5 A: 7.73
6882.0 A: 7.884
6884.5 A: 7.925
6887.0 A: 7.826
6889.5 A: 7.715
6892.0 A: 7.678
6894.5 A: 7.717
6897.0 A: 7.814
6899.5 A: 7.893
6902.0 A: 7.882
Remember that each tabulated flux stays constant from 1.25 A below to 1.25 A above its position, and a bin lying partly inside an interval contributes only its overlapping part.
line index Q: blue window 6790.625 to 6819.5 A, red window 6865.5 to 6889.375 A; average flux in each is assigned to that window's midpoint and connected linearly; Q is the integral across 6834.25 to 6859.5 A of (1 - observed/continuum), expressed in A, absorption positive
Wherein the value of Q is 0.64 A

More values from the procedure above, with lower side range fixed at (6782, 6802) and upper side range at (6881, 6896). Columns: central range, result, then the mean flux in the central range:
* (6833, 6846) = 0.3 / 7.46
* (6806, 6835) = 0.7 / 7.35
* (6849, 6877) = 0.5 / 7.56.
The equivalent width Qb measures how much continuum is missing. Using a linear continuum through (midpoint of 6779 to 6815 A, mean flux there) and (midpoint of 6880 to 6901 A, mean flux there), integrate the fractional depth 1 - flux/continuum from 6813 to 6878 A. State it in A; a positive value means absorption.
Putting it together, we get 1.5 A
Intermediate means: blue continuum 7.44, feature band 7.45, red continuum 7.8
